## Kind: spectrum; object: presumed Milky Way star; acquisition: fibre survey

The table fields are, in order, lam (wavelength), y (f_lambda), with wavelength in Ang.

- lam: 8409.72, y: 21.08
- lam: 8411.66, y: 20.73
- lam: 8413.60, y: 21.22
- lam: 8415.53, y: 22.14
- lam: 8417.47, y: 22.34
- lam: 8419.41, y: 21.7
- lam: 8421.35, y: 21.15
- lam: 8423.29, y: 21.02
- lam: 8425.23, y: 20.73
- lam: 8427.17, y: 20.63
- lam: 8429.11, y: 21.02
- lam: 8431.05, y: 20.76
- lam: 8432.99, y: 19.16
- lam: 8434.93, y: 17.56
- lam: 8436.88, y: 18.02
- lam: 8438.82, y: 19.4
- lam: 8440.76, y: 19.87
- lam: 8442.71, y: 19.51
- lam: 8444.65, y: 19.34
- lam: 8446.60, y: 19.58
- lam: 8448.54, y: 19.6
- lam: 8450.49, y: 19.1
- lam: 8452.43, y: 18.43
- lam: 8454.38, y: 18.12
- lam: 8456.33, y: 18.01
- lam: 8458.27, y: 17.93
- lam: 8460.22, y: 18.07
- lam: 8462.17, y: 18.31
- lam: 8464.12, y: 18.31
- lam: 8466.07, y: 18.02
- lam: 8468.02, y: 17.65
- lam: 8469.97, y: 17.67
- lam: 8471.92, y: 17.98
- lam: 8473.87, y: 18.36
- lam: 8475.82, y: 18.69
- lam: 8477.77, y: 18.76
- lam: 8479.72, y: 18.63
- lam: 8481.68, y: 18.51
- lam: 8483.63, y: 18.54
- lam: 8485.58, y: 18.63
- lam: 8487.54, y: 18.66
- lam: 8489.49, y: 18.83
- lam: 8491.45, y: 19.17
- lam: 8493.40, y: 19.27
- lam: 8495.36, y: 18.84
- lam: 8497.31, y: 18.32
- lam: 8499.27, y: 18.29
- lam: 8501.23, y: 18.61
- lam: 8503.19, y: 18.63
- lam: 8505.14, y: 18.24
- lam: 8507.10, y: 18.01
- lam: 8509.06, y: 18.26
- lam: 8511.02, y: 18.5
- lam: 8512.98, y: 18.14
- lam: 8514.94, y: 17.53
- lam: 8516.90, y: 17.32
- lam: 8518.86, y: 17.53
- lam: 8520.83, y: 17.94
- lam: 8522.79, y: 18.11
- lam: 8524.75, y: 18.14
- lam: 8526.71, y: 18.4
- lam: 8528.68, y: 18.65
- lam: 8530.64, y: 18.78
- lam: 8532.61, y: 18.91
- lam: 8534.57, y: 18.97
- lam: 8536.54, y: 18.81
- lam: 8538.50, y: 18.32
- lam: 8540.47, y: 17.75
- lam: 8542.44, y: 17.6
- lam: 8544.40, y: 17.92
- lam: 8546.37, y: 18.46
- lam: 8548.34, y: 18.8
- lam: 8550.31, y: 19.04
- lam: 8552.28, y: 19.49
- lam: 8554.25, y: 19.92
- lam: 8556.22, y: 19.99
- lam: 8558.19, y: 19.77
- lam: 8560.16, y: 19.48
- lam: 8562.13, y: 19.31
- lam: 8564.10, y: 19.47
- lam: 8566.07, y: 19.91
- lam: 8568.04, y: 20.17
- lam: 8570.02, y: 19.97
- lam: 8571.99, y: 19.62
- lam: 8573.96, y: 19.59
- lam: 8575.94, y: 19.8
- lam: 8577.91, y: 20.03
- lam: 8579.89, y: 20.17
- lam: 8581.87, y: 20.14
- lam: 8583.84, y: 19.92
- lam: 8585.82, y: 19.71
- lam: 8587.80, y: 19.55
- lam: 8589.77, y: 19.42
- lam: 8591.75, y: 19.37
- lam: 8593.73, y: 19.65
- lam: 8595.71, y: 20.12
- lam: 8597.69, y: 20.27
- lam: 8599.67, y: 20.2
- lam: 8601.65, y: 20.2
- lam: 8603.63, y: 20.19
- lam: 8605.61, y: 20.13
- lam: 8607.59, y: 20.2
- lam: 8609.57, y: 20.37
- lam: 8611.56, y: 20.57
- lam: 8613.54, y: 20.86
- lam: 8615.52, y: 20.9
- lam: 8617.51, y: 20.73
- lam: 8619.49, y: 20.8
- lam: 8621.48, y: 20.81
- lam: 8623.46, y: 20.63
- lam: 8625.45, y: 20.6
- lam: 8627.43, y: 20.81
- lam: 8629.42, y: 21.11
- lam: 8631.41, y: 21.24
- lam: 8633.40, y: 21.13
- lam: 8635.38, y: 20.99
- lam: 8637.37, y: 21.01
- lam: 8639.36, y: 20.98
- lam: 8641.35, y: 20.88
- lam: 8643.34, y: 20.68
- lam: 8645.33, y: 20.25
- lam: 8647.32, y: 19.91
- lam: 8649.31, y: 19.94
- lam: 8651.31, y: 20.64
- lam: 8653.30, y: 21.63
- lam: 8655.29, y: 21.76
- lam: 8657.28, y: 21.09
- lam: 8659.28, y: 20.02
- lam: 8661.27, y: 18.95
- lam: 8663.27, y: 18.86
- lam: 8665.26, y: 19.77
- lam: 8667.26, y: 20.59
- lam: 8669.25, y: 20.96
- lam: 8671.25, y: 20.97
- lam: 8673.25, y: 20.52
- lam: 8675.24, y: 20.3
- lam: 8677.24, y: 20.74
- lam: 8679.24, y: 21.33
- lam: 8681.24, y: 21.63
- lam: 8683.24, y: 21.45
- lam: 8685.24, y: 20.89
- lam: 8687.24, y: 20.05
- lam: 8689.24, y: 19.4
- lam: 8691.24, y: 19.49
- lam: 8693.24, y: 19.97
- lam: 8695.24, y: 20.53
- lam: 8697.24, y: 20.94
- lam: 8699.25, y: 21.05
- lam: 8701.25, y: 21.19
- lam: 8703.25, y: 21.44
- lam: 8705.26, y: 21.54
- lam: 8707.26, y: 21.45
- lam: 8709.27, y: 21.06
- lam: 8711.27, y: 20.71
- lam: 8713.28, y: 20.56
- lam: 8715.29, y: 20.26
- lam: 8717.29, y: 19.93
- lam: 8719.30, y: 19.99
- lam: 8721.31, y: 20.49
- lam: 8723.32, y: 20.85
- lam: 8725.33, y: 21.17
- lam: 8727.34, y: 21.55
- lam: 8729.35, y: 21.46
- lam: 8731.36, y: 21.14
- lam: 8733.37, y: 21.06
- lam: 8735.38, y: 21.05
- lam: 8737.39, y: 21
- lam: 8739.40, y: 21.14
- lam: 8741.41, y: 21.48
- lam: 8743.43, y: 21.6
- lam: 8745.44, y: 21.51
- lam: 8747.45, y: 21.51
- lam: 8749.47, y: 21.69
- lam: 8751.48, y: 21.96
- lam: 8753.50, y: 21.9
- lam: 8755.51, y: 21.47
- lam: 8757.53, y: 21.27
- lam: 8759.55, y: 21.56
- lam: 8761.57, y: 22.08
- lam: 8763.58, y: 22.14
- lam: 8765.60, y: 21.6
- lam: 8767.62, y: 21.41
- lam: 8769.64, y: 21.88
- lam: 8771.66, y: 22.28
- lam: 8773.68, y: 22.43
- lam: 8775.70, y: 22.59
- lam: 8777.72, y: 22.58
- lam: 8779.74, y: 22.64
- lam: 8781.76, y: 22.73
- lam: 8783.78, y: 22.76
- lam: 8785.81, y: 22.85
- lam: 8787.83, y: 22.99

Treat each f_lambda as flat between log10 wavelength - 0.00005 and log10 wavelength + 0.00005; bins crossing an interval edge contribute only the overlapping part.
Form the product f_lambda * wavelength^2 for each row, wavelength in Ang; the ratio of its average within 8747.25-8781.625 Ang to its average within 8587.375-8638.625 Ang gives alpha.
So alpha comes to 1.11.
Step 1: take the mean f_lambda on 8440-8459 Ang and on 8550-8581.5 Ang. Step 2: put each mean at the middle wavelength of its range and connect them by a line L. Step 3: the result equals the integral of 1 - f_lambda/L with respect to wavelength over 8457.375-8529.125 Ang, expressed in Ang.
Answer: 3.5 Ang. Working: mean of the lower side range 19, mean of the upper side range 19.8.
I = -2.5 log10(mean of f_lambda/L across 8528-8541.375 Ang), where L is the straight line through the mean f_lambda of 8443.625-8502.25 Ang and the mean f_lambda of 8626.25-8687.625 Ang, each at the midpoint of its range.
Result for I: 0.04 mag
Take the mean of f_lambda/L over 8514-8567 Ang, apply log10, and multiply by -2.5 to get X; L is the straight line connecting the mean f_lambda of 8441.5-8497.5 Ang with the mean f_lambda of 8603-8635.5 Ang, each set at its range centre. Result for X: 0.052 mag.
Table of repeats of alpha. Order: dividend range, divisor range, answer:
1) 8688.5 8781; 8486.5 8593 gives 1.18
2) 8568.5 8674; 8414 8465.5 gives 1.08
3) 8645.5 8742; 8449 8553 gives 1.18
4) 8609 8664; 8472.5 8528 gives 1.16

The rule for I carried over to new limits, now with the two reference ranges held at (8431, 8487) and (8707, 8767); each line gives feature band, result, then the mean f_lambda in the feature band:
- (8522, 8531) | 0.05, 18.4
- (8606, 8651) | -0.03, 20.7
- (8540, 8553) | 0.06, 18.4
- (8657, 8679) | 0.02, 20.3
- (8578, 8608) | 0.00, 19.9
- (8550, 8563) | 0.00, 19.6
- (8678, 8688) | -0.02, 21.1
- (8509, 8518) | 0.07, 17.9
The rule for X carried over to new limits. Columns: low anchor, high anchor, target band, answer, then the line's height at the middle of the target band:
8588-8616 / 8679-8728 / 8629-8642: -0.037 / 20.3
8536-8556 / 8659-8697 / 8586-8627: -0.046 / 19.4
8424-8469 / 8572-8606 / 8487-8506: 0.036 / 19.3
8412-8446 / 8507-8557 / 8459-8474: 0.093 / 19.6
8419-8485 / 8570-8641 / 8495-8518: 0.074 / 19.5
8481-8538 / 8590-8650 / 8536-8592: 0.005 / 19.5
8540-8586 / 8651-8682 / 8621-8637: -0.040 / 20.2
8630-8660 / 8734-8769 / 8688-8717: 0.028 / 21.2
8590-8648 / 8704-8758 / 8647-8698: 0.018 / 20.8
